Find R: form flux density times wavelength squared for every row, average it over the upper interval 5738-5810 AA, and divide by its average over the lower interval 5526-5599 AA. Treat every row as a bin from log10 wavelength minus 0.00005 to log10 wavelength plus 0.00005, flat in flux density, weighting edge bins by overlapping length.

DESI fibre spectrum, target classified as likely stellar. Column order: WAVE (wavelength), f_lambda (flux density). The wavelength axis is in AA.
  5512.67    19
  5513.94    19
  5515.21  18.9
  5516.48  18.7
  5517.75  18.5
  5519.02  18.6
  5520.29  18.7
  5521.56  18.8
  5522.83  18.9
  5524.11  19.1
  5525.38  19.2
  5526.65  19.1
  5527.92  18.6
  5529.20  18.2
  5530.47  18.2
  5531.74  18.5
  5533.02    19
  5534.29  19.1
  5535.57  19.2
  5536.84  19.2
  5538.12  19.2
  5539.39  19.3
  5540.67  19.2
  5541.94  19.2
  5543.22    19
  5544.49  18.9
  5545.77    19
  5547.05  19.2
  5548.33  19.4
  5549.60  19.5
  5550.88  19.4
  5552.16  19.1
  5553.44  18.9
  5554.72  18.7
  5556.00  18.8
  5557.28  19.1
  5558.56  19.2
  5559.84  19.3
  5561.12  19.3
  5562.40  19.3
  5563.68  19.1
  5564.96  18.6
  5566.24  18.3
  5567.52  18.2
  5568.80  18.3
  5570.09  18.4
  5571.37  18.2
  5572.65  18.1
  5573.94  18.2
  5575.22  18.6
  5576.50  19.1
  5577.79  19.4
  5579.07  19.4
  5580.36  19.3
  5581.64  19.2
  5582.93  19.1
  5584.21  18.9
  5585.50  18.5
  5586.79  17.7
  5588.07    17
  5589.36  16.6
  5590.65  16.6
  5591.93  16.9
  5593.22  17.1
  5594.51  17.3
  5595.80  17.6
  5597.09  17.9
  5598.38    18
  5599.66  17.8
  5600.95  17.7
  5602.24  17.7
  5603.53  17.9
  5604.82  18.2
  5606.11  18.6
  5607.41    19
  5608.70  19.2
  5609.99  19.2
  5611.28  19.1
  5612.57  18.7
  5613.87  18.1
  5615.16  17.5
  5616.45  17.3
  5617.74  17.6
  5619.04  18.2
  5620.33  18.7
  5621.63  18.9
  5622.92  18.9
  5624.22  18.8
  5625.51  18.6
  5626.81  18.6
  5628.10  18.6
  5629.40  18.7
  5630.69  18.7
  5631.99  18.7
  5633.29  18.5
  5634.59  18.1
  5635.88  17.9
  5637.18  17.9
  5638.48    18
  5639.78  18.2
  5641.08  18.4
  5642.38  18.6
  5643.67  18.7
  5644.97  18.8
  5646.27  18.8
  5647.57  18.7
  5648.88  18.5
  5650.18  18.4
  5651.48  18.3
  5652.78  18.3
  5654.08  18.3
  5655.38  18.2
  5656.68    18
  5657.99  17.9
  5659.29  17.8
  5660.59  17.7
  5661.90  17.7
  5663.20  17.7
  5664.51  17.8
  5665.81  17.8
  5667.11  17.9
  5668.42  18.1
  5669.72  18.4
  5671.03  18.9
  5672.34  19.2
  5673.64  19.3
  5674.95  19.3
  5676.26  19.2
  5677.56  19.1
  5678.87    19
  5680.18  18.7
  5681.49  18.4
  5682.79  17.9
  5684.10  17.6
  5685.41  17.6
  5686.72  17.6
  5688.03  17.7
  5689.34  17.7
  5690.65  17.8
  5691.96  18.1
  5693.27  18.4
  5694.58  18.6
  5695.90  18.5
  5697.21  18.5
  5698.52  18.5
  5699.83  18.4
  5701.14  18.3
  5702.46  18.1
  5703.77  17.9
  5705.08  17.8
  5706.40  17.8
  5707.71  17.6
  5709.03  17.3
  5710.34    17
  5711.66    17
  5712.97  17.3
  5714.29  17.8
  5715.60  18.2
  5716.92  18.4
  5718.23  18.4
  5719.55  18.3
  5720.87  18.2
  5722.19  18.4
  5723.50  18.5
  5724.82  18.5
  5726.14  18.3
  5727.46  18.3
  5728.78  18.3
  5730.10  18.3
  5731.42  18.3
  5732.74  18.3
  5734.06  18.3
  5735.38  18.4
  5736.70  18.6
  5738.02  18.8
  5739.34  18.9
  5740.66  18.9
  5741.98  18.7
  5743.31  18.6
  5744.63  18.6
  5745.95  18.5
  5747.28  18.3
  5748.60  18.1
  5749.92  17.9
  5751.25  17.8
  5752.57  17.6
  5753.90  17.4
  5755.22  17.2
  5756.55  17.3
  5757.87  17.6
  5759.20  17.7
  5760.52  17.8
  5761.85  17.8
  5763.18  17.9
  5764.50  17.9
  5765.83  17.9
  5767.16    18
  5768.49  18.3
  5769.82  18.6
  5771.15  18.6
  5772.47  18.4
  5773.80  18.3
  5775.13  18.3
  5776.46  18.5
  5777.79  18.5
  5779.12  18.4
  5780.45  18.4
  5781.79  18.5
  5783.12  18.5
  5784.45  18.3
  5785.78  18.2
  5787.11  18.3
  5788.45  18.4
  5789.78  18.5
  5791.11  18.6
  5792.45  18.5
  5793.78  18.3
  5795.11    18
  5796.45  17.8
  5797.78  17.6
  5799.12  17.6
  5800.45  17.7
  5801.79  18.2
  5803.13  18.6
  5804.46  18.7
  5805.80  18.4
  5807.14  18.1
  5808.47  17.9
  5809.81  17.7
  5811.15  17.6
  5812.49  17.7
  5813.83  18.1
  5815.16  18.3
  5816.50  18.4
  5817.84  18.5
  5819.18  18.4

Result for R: 1.05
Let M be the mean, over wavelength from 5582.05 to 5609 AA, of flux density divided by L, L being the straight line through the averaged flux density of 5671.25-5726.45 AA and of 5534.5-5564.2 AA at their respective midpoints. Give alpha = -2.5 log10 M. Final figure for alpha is 0.06 mag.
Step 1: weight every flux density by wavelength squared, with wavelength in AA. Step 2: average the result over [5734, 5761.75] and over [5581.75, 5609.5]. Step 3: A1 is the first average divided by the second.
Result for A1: 1.1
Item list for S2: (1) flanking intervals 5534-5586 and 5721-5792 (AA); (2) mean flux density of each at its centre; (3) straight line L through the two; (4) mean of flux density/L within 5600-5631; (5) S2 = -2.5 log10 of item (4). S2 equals 0.02 mag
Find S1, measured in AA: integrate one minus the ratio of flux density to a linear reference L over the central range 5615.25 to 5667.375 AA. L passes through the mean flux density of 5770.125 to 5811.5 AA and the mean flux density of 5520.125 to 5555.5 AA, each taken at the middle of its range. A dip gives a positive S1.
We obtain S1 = 1.2 AA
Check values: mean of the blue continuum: 19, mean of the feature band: 18.3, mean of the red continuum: 18.2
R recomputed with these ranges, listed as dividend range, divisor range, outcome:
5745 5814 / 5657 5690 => 1.03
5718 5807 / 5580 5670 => 1.05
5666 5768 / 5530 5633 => 1.03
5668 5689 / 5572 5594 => 1.05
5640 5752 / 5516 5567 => 1.02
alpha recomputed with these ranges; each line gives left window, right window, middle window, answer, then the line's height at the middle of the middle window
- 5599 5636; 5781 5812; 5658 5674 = 0.010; 18.3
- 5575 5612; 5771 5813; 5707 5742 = 0.002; 18.2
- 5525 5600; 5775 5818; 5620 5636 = -0.006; 18.5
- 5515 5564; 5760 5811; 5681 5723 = 0.029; 18.5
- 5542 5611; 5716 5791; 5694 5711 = 0.019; 18.3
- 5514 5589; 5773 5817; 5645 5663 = 0.022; 18.6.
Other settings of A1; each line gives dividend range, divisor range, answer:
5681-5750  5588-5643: 1.04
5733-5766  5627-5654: 1.02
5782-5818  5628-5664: 1.05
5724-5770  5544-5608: 1.04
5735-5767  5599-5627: 1.03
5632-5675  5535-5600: 1.01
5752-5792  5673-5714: 1.03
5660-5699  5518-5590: 1.02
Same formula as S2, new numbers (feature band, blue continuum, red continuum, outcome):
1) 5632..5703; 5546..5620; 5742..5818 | 0.000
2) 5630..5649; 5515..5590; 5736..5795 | 0.008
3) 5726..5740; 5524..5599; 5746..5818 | -0.013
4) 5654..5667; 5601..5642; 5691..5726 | 0.022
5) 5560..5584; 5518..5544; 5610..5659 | -0.006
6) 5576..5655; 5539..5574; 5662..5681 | 0.025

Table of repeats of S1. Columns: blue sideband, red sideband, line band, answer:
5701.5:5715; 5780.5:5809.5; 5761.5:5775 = -0.1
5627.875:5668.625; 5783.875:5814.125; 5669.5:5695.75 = -0.3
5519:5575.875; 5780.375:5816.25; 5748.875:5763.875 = 0.5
